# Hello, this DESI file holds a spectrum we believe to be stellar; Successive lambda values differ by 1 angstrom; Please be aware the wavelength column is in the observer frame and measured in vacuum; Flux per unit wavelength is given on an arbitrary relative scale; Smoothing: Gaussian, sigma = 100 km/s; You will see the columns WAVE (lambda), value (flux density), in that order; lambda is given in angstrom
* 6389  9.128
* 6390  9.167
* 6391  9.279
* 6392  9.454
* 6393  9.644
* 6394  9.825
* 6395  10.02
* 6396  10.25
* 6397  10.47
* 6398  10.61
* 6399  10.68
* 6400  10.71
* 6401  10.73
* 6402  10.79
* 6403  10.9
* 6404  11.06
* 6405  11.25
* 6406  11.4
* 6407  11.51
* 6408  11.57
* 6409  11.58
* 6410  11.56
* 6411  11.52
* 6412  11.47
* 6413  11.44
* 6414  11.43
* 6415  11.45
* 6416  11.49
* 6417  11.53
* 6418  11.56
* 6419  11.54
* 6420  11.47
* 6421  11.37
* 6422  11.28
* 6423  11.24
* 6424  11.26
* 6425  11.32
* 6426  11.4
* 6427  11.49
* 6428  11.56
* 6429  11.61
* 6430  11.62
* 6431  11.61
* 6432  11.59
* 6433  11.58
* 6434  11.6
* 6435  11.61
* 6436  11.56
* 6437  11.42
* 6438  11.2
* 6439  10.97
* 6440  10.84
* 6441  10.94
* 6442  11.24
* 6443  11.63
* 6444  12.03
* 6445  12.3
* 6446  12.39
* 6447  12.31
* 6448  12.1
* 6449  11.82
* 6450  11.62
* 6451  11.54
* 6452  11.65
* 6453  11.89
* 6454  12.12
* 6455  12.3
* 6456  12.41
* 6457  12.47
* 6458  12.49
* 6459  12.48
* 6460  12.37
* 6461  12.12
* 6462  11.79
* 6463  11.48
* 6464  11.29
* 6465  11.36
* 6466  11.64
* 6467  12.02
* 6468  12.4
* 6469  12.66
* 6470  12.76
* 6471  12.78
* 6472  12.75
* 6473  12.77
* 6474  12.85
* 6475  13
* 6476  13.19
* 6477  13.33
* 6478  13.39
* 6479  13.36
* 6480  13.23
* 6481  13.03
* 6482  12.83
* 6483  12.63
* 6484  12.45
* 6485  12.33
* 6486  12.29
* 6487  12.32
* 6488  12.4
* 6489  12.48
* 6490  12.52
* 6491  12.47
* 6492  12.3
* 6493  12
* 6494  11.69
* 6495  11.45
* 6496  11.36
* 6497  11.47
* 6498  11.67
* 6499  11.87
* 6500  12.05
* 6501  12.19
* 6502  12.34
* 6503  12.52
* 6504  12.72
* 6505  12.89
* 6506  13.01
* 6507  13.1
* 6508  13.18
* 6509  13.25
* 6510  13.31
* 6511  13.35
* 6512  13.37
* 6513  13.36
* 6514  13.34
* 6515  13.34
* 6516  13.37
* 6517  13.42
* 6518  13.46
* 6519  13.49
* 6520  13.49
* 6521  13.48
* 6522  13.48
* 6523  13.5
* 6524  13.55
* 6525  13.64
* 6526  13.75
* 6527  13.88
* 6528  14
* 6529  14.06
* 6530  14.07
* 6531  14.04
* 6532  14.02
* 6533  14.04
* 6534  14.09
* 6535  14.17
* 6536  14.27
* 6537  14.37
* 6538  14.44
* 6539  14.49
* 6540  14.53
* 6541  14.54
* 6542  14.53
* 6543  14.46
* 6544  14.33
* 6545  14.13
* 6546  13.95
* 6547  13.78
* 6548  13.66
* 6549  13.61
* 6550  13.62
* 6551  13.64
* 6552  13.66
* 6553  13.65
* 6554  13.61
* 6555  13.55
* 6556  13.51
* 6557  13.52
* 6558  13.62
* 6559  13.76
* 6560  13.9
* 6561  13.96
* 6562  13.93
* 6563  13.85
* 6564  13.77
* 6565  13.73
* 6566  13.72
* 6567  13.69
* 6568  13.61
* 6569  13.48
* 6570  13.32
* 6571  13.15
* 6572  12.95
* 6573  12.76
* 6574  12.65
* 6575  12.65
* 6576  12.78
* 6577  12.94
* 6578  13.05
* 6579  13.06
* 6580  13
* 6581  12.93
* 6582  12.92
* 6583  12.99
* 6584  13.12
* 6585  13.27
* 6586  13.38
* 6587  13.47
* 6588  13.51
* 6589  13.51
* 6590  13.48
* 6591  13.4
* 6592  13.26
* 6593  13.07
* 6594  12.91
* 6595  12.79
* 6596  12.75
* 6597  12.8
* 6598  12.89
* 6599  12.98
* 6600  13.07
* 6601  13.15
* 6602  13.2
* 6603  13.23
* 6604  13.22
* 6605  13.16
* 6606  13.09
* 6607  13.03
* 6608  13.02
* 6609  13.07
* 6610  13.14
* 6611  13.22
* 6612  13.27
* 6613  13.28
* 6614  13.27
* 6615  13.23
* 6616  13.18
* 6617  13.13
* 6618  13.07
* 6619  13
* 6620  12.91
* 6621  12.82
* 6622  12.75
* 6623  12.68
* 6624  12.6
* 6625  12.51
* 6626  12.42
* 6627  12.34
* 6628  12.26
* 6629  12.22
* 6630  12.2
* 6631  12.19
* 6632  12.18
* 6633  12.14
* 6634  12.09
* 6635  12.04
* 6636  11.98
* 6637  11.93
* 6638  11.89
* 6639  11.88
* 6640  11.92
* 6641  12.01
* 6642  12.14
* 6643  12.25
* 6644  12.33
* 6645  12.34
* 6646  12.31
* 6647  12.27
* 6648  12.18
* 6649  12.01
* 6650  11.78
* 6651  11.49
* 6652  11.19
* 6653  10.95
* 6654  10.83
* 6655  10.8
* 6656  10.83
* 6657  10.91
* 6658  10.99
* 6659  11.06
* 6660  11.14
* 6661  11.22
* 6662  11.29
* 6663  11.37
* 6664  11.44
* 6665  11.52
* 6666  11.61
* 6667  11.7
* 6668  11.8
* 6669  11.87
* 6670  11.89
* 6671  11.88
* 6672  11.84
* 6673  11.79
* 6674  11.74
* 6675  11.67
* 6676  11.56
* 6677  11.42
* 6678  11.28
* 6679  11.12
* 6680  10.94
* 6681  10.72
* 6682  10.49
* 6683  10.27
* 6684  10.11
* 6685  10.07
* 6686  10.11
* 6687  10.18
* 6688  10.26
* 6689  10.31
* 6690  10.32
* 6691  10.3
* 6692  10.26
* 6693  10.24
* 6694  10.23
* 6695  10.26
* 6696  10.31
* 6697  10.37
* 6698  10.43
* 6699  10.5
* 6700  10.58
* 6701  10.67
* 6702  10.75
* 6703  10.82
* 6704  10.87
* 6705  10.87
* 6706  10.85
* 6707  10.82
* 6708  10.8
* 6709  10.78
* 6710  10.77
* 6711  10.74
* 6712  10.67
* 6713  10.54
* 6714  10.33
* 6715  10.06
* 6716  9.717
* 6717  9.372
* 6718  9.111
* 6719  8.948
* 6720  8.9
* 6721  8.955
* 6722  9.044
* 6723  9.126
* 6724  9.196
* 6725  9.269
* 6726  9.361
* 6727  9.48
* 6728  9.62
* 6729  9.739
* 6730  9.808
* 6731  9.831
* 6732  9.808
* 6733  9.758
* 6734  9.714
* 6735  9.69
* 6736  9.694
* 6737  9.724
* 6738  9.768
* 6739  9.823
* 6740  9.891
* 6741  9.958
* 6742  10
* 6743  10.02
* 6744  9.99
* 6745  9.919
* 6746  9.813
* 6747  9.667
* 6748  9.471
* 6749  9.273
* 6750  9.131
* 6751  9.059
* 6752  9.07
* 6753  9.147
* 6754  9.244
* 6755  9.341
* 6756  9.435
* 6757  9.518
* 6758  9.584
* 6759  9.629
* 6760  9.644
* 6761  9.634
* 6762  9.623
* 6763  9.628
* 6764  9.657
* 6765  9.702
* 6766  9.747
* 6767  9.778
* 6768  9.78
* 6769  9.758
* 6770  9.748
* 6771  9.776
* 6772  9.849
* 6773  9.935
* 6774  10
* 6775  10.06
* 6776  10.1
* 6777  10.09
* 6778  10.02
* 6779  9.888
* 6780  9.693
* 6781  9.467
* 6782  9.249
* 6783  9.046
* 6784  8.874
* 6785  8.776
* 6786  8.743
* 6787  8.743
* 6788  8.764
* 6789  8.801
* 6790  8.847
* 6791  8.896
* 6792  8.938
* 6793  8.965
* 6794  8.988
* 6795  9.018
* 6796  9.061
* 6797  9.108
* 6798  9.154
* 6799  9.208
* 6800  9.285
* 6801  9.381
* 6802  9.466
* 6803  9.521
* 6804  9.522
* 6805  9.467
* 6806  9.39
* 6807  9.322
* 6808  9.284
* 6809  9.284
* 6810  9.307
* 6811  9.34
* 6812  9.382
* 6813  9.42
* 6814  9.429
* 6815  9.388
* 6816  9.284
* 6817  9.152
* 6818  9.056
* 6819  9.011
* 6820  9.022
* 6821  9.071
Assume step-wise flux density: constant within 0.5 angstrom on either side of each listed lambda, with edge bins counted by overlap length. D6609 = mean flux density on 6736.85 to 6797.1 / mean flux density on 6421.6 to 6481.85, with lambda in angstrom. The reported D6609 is 0.79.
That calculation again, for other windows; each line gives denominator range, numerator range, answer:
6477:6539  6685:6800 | 0.74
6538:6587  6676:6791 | 0.73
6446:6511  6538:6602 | 1.09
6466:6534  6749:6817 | 0.73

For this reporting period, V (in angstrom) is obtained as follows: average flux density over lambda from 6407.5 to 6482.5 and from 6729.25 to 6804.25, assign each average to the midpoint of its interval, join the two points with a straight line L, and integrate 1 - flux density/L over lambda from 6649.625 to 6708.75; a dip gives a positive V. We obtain -4.5 angstrom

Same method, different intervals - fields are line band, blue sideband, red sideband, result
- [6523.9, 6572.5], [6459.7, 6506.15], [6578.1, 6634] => -4.6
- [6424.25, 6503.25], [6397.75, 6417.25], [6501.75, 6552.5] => 2.0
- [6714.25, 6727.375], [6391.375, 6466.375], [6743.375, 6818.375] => 0.6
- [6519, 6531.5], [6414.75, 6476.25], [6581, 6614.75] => -1.2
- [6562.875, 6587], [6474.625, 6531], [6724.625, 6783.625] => -2.4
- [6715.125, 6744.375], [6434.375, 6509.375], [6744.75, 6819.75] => 0.9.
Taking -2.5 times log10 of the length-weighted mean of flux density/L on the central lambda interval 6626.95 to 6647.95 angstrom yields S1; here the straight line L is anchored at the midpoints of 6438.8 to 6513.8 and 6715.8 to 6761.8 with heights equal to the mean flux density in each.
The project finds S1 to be -0.146 mag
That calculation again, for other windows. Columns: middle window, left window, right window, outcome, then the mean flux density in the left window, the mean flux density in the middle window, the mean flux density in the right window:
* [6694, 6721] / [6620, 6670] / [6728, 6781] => 0.033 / 11.9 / 10.3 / 9.7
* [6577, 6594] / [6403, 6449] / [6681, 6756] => -0.232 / 11.5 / 13.2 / 9.95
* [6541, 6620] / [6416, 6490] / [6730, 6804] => -0.211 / 12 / 13.4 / 9.5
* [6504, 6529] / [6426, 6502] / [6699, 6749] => -0.153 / 12.1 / 13.4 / 9.94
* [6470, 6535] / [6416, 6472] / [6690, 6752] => -0.143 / 11.8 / 13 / 9.95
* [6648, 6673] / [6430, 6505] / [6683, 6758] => -0.096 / 12.1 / 11.4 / 9.93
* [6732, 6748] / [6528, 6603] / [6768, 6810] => 0.050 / 13.5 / 9.82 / 9.36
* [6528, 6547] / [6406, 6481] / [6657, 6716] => -0.232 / 11.9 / 14.2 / 10.9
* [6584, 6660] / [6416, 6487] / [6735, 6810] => -0.174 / 12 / 12.5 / 9.47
